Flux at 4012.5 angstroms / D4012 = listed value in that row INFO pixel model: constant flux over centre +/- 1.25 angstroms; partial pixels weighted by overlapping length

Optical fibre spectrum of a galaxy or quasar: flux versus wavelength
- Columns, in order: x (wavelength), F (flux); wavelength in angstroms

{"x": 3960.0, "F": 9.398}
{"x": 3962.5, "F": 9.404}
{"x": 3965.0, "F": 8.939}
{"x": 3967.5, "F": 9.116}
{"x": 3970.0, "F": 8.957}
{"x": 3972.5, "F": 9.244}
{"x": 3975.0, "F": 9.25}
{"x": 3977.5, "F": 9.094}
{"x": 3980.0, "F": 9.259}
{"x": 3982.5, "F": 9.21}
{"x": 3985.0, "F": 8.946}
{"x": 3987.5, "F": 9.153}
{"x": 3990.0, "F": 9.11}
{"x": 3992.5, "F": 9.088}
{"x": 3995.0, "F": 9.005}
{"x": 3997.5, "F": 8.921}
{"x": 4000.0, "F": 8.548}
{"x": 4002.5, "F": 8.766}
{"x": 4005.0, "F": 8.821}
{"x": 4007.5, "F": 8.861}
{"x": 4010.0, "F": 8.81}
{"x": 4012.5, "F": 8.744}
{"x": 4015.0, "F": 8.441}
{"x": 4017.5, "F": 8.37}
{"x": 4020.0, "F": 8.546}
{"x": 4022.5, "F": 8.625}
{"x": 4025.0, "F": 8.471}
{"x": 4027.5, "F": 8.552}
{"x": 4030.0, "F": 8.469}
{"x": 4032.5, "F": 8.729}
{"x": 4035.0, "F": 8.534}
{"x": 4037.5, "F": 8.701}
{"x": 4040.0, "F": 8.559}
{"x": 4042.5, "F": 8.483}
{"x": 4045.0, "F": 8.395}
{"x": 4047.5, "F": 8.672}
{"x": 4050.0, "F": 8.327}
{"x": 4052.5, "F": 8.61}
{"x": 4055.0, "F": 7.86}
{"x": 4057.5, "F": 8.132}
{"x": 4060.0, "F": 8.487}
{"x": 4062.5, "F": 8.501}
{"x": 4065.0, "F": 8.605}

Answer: 8.744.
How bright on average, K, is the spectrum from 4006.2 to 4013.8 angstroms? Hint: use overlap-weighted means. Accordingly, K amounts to 8.8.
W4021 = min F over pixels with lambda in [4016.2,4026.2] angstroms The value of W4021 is 8.37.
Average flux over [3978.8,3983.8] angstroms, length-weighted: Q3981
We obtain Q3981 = 9.23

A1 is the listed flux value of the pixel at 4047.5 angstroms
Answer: 8.672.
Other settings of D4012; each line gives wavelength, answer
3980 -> 9.259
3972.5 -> 9.244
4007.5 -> 8.861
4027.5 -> 8.552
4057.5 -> 8.132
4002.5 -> 8.766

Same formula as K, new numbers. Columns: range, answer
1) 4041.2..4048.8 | 8.52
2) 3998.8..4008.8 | 8.75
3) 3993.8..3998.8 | 8.96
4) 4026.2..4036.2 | 8.57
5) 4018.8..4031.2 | 8.53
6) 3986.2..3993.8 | 9.12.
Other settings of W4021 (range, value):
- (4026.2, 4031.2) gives 8.469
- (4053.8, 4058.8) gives 7.86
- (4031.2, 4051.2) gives 8.327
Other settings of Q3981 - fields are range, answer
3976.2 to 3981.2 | 9.18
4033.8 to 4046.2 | 8.53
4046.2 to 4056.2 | 8.37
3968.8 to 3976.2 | 9.15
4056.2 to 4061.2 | 8.3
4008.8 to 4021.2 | 8.58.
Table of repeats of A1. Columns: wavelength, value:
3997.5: 8.921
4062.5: 8.501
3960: 9.398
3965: 8.939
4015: 8.441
